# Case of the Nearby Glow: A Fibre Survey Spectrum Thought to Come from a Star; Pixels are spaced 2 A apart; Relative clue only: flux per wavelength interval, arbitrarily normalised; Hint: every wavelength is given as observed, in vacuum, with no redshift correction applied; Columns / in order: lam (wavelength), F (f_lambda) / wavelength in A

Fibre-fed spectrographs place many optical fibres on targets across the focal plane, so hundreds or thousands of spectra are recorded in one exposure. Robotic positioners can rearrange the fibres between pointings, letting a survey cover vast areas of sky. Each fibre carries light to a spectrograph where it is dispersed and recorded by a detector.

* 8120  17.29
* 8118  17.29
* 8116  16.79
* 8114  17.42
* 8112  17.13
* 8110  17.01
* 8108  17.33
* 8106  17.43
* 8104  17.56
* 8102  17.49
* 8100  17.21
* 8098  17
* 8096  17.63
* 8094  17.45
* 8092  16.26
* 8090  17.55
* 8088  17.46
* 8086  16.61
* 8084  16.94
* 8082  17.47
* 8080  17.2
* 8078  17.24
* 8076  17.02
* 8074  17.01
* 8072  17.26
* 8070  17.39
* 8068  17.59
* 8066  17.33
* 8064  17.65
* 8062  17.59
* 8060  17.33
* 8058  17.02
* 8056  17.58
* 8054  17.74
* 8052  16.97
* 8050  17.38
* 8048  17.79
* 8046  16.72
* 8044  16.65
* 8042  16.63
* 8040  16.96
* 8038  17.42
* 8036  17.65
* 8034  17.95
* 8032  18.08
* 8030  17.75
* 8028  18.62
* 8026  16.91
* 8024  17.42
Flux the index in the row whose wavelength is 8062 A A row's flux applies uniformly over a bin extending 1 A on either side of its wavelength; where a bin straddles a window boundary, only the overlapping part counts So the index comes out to 17.59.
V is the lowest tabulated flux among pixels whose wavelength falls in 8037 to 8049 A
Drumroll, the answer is 16.63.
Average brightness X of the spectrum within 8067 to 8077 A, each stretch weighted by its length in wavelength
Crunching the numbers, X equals 17.3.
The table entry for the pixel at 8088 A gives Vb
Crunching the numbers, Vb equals 17.46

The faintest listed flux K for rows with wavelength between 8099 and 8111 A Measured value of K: 17.01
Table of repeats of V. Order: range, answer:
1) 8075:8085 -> 16.94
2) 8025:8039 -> 16.91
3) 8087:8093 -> 16.26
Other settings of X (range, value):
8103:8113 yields 17.3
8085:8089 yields 17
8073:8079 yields 17.1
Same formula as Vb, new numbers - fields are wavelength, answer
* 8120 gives 17.29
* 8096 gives 17.63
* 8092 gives 16.26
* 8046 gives 16.72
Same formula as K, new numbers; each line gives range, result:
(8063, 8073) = 17.26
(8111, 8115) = 17.13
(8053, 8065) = 17.02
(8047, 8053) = 16.97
